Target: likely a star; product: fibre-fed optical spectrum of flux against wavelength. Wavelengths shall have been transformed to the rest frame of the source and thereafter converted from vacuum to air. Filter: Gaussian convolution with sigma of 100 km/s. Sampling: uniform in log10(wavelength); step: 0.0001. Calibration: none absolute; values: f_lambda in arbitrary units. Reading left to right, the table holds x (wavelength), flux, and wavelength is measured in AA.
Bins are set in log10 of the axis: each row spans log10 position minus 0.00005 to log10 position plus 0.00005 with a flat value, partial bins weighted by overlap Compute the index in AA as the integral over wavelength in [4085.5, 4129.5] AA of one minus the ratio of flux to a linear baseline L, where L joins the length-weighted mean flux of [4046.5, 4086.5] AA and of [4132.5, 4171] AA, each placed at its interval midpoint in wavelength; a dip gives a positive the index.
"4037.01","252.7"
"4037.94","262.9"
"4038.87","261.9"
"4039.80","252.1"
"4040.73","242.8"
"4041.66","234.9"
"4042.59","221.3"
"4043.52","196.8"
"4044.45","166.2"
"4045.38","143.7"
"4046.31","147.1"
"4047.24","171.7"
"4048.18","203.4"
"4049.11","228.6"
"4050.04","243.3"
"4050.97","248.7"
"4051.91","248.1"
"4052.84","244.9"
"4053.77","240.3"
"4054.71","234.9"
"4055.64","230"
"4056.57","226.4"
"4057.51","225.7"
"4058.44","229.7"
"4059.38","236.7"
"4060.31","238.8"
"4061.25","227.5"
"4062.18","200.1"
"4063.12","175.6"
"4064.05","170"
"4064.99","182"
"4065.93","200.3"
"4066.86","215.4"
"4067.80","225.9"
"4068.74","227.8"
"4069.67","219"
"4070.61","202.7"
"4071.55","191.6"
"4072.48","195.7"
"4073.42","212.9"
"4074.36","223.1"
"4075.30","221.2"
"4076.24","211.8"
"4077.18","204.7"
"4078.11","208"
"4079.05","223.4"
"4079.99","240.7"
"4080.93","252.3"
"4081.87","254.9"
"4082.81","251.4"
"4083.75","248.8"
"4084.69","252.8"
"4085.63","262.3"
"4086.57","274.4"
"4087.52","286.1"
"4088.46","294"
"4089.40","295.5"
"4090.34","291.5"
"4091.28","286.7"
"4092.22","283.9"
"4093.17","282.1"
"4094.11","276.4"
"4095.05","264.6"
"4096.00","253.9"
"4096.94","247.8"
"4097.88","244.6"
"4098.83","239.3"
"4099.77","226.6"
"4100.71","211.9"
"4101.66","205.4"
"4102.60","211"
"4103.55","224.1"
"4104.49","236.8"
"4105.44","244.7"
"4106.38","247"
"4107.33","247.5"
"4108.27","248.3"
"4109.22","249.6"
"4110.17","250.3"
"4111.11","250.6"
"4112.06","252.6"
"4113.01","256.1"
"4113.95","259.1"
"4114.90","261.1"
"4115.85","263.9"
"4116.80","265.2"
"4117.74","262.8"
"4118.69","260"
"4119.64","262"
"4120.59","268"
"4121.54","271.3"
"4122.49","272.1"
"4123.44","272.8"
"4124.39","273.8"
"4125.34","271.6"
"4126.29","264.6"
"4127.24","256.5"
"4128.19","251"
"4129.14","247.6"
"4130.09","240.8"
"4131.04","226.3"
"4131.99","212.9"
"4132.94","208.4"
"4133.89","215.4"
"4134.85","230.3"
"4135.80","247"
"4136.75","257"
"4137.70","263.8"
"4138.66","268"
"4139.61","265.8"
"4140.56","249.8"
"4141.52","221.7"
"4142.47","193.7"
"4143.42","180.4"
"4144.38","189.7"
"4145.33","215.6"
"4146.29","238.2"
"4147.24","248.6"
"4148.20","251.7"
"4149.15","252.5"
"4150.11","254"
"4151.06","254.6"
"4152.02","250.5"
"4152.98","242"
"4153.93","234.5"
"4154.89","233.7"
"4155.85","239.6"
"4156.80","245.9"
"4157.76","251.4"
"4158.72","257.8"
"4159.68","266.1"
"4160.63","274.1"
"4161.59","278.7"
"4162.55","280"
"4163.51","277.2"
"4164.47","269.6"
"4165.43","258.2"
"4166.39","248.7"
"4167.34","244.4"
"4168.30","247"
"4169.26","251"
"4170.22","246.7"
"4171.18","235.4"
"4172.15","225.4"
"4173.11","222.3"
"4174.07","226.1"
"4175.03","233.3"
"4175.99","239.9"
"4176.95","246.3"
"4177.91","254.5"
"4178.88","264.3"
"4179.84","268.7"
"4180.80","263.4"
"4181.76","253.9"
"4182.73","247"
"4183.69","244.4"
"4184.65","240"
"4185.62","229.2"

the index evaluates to -4.65 AA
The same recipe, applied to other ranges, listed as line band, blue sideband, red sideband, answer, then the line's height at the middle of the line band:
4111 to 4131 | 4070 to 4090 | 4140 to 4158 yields -2.09 AA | 236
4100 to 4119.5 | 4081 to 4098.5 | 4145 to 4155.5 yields 1.11 AA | 260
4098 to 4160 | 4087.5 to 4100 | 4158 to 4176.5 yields 3.94 AA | 261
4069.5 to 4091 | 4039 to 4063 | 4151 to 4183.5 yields -1.25 AA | 227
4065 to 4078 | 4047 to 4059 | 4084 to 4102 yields 1.82 AA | 245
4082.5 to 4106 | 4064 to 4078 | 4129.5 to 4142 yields -3.96 AA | 219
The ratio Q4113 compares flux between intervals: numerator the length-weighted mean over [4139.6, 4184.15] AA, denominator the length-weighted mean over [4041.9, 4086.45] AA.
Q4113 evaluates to 1.12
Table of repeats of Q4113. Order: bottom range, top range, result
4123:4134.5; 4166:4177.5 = 0.98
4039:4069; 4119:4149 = 1.13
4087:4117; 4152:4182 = 0.98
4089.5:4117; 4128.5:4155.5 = 0.94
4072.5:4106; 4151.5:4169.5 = 1.04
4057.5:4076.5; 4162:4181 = 1.19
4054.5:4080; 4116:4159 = 1.15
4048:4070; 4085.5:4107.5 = 1.15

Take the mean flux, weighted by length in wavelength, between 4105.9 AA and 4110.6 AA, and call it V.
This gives 248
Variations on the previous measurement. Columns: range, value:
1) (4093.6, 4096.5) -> 265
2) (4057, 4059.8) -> 230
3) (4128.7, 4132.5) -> 232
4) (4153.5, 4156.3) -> 235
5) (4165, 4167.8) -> 251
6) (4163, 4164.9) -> 273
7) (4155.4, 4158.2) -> 246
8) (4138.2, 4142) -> 251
